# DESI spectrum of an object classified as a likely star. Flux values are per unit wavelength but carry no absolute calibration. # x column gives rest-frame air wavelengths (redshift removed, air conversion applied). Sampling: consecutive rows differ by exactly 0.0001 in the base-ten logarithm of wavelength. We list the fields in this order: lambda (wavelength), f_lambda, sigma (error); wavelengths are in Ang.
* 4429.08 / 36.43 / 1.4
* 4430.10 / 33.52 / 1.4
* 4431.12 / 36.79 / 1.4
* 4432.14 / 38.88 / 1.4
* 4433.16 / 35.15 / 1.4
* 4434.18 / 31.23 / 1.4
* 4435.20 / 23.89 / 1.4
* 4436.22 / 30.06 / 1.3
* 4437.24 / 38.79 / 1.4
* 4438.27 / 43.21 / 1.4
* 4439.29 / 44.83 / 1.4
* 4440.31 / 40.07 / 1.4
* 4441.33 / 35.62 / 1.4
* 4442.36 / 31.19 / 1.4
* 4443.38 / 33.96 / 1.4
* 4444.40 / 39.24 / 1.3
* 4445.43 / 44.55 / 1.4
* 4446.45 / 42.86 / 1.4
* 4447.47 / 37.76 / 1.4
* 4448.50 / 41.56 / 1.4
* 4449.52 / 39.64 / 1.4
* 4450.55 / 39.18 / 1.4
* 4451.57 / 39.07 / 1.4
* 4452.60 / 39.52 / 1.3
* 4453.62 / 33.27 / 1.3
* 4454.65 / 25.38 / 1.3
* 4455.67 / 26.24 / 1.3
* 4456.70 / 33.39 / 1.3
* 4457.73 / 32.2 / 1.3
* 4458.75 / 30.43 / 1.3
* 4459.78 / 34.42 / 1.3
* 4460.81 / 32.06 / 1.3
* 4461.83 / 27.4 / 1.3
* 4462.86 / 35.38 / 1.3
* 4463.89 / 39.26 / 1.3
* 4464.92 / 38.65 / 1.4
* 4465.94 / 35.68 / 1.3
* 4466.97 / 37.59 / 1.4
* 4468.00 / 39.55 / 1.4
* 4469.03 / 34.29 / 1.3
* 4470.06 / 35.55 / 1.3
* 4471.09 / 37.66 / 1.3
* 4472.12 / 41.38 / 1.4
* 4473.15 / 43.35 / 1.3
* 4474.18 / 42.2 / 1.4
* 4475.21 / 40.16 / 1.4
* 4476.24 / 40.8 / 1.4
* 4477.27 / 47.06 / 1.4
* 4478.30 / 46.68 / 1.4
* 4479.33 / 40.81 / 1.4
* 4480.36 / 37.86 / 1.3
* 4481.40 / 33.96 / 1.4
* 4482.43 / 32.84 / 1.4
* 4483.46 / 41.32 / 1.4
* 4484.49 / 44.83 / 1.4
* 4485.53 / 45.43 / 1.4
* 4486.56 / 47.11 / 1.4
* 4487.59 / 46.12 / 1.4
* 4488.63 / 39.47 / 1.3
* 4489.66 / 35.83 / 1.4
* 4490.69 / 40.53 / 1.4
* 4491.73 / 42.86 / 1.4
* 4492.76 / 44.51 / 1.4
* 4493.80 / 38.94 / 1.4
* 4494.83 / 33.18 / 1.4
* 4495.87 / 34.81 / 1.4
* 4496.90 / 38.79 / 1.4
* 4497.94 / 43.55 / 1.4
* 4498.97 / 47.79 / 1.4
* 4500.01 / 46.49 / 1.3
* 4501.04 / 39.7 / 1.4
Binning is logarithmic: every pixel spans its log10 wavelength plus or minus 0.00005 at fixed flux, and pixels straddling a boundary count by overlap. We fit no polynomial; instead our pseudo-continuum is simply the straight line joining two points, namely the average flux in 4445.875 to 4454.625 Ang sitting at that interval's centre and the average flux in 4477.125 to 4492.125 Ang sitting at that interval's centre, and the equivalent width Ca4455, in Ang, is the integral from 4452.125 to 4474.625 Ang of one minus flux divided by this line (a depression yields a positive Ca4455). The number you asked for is 2.5 Ang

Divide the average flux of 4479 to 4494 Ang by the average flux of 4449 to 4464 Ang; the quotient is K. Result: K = 1.21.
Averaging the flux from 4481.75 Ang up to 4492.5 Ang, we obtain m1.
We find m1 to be 41.6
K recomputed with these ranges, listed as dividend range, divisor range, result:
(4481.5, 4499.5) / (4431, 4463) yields 1.15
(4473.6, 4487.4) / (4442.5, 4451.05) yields 1.06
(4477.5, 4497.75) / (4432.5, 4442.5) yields 1.14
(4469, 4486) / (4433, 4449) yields 1.09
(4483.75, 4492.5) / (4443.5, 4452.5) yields 1.07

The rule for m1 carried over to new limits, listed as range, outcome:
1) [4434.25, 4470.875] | 35.8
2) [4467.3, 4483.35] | 39.6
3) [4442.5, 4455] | 38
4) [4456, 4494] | 38.8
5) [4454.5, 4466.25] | 32.7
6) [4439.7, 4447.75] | 38.3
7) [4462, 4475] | 38.1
